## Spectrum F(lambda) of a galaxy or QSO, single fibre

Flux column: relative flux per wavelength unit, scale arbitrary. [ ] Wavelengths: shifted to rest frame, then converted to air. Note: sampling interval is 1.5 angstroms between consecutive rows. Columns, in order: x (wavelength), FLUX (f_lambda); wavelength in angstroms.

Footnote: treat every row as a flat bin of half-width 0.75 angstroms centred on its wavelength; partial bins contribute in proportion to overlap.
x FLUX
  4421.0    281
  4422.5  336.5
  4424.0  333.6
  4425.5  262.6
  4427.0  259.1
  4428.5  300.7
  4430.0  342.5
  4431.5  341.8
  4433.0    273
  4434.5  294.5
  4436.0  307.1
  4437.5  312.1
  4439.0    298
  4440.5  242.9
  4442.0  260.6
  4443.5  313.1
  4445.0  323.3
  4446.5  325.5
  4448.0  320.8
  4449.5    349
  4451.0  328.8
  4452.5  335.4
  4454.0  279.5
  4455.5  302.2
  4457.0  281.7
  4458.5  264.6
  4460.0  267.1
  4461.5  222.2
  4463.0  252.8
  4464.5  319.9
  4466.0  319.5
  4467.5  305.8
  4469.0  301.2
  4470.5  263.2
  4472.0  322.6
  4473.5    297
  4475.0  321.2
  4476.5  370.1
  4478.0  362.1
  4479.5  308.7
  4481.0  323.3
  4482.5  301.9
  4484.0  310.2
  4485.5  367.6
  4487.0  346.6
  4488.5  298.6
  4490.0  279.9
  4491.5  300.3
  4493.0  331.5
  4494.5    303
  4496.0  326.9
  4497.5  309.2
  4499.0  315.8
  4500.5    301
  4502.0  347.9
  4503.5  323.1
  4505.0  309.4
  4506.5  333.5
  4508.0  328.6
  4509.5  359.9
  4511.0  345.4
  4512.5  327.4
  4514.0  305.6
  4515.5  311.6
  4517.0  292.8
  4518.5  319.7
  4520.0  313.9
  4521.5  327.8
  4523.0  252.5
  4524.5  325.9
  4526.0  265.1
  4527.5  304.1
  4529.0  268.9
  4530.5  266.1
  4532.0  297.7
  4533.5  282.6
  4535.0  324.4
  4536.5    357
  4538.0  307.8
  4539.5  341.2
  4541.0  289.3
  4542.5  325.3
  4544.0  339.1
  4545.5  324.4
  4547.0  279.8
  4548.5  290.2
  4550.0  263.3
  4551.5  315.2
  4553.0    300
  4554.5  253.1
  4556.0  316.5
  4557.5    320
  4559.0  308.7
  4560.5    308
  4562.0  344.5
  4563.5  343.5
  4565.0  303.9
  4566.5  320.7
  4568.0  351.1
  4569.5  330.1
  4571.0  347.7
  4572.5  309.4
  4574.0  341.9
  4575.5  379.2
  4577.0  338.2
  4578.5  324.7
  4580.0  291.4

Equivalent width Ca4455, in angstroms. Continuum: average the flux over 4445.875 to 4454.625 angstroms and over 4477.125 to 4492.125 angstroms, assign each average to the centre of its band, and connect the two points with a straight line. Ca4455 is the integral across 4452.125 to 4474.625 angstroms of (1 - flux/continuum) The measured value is 2.4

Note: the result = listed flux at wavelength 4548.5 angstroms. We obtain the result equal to 290.2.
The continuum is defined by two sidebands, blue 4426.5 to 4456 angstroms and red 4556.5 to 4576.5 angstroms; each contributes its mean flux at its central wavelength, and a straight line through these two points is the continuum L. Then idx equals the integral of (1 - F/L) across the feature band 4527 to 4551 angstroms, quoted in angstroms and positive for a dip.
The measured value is 1.6 angstroms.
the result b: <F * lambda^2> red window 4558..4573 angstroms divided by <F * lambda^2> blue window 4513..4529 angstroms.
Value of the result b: 1.11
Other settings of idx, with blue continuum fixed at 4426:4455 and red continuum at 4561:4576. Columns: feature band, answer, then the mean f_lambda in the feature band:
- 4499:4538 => 1.47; 312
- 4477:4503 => -0.25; 320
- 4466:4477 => 0.07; 311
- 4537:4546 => 0.20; 322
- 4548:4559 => 1.23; 295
